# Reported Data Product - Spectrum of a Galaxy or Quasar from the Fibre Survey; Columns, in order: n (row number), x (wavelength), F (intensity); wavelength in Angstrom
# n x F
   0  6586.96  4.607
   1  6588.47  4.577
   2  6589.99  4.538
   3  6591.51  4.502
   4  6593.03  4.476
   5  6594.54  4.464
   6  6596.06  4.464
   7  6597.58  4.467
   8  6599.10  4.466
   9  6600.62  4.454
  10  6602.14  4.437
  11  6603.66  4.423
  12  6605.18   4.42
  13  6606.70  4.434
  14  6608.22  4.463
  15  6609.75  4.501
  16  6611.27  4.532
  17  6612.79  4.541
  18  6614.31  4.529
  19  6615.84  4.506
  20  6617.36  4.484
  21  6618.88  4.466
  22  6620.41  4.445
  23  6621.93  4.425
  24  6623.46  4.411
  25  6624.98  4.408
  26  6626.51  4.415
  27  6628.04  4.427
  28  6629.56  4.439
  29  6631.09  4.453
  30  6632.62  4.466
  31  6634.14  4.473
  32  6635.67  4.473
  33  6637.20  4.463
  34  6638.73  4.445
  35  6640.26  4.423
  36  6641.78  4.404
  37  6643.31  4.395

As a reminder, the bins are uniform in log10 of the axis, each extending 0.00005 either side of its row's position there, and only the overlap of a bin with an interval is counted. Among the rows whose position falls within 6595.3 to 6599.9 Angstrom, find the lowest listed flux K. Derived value 4.464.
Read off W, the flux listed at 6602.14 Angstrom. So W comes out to 4.437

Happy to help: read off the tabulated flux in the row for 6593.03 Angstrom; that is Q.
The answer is 4.476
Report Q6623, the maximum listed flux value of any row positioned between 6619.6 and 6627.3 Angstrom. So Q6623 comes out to 4.445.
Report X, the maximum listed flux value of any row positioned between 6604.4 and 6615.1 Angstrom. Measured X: 4.541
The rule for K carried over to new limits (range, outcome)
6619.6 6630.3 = 4.408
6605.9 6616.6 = 4.434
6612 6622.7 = 4.425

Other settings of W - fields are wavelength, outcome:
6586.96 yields 4.607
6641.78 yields 4.404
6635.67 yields 4.473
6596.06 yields 4.464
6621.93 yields 4.425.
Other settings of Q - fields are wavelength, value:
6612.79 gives 4.541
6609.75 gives 4.501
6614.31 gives 4.529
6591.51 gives 4.502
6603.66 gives 4.423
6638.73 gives 4.445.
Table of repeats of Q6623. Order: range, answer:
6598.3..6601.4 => 4.466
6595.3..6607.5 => 4.467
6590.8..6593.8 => 4.502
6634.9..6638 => 4.473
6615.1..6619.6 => 4.506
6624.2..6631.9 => 4.453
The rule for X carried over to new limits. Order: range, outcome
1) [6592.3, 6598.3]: 4.476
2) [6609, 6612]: 4.532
